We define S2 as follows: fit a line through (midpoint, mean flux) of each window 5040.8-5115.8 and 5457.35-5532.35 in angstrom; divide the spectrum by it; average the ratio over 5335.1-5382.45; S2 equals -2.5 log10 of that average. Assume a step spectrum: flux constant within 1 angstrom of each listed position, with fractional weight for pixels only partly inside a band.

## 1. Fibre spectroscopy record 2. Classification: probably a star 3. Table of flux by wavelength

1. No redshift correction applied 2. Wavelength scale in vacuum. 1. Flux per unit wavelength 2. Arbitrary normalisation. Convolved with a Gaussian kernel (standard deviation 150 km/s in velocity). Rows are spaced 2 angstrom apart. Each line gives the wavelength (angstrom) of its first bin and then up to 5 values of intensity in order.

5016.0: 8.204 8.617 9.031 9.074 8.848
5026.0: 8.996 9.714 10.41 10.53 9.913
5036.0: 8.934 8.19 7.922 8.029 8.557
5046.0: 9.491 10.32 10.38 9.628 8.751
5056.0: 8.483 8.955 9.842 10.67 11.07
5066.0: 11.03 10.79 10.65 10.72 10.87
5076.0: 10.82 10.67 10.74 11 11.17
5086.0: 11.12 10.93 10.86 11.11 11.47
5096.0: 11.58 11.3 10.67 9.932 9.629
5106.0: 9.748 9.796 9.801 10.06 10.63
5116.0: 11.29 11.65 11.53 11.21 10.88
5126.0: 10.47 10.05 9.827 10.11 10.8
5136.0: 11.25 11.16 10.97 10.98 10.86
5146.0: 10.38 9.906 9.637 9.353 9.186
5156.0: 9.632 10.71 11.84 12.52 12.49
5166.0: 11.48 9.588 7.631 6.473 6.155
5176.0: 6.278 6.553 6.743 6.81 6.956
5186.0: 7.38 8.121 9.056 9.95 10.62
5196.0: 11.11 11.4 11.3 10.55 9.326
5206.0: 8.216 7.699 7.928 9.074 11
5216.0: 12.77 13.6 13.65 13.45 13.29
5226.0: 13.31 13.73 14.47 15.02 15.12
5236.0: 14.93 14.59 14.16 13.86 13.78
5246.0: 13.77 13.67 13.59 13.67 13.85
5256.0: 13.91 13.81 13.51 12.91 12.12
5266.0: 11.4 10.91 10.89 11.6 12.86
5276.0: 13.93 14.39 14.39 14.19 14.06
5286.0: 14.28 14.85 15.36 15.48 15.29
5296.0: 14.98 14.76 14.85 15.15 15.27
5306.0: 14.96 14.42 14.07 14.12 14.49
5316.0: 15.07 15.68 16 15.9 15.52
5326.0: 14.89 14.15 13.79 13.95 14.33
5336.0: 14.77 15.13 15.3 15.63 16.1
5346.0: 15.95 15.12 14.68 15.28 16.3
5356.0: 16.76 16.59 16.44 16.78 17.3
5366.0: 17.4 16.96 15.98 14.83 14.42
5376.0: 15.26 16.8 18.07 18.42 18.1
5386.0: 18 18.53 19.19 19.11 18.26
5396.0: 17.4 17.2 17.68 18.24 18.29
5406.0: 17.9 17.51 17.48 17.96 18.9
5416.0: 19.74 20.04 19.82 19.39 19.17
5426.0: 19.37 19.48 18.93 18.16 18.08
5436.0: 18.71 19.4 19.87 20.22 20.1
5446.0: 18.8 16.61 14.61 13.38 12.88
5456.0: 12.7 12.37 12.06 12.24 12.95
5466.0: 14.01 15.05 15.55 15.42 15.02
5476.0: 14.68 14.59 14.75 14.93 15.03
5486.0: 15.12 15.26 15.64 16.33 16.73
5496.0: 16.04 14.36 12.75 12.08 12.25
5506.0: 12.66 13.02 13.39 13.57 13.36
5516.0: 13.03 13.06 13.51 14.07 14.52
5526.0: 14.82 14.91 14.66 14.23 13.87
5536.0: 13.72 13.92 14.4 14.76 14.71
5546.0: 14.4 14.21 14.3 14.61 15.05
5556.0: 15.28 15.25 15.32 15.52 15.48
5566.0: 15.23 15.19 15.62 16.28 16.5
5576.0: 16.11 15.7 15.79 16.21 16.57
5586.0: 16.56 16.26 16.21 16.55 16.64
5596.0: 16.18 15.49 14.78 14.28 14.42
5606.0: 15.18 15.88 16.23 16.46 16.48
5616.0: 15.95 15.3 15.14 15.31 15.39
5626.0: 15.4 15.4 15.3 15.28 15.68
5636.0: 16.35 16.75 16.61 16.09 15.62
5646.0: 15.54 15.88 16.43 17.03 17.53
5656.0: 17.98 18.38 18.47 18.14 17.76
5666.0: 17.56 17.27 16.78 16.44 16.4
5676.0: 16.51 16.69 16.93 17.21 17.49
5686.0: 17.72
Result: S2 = -0.24 mag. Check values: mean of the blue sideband 10.3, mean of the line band 16.1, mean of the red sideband 14.2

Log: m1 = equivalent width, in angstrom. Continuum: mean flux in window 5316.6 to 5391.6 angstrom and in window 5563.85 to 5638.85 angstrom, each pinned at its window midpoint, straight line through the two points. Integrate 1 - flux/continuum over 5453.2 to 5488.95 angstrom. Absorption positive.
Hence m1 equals 4.01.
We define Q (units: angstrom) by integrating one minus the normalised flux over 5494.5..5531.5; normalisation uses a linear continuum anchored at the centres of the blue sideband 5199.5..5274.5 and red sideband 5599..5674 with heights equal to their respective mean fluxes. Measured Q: 3.4 angstrom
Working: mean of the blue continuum 12.6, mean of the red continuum 16.2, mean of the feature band 13.7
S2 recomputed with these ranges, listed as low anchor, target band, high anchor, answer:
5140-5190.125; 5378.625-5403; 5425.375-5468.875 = -0.22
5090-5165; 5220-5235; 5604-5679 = -0.19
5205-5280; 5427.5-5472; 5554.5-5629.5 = -0.11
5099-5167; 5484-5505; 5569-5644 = -0.01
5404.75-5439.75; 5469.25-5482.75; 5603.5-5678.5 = 0.21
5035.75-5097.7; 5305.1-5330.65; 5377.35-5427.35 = 0.10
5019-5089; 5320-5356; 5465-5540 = -0.19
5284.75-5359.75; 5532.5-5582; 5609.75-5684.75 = 0.07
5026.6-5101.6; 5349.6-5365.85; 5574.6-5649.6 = -0.23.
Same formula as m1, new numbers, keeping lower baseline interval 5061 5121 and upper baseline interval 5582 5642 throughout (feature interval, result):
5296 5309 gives -2.1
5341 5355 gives -2.5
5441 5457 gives -2.2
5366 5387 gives -4.9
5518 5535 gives 0.8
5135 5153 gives 1.3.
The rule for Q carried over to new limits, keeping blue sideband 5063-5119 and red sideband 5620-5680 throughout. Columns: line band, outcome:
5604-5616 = 0.2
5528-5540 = 0.9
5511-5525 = 1.5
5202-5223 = 2.4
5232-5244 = -2.2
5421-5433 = -4.1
